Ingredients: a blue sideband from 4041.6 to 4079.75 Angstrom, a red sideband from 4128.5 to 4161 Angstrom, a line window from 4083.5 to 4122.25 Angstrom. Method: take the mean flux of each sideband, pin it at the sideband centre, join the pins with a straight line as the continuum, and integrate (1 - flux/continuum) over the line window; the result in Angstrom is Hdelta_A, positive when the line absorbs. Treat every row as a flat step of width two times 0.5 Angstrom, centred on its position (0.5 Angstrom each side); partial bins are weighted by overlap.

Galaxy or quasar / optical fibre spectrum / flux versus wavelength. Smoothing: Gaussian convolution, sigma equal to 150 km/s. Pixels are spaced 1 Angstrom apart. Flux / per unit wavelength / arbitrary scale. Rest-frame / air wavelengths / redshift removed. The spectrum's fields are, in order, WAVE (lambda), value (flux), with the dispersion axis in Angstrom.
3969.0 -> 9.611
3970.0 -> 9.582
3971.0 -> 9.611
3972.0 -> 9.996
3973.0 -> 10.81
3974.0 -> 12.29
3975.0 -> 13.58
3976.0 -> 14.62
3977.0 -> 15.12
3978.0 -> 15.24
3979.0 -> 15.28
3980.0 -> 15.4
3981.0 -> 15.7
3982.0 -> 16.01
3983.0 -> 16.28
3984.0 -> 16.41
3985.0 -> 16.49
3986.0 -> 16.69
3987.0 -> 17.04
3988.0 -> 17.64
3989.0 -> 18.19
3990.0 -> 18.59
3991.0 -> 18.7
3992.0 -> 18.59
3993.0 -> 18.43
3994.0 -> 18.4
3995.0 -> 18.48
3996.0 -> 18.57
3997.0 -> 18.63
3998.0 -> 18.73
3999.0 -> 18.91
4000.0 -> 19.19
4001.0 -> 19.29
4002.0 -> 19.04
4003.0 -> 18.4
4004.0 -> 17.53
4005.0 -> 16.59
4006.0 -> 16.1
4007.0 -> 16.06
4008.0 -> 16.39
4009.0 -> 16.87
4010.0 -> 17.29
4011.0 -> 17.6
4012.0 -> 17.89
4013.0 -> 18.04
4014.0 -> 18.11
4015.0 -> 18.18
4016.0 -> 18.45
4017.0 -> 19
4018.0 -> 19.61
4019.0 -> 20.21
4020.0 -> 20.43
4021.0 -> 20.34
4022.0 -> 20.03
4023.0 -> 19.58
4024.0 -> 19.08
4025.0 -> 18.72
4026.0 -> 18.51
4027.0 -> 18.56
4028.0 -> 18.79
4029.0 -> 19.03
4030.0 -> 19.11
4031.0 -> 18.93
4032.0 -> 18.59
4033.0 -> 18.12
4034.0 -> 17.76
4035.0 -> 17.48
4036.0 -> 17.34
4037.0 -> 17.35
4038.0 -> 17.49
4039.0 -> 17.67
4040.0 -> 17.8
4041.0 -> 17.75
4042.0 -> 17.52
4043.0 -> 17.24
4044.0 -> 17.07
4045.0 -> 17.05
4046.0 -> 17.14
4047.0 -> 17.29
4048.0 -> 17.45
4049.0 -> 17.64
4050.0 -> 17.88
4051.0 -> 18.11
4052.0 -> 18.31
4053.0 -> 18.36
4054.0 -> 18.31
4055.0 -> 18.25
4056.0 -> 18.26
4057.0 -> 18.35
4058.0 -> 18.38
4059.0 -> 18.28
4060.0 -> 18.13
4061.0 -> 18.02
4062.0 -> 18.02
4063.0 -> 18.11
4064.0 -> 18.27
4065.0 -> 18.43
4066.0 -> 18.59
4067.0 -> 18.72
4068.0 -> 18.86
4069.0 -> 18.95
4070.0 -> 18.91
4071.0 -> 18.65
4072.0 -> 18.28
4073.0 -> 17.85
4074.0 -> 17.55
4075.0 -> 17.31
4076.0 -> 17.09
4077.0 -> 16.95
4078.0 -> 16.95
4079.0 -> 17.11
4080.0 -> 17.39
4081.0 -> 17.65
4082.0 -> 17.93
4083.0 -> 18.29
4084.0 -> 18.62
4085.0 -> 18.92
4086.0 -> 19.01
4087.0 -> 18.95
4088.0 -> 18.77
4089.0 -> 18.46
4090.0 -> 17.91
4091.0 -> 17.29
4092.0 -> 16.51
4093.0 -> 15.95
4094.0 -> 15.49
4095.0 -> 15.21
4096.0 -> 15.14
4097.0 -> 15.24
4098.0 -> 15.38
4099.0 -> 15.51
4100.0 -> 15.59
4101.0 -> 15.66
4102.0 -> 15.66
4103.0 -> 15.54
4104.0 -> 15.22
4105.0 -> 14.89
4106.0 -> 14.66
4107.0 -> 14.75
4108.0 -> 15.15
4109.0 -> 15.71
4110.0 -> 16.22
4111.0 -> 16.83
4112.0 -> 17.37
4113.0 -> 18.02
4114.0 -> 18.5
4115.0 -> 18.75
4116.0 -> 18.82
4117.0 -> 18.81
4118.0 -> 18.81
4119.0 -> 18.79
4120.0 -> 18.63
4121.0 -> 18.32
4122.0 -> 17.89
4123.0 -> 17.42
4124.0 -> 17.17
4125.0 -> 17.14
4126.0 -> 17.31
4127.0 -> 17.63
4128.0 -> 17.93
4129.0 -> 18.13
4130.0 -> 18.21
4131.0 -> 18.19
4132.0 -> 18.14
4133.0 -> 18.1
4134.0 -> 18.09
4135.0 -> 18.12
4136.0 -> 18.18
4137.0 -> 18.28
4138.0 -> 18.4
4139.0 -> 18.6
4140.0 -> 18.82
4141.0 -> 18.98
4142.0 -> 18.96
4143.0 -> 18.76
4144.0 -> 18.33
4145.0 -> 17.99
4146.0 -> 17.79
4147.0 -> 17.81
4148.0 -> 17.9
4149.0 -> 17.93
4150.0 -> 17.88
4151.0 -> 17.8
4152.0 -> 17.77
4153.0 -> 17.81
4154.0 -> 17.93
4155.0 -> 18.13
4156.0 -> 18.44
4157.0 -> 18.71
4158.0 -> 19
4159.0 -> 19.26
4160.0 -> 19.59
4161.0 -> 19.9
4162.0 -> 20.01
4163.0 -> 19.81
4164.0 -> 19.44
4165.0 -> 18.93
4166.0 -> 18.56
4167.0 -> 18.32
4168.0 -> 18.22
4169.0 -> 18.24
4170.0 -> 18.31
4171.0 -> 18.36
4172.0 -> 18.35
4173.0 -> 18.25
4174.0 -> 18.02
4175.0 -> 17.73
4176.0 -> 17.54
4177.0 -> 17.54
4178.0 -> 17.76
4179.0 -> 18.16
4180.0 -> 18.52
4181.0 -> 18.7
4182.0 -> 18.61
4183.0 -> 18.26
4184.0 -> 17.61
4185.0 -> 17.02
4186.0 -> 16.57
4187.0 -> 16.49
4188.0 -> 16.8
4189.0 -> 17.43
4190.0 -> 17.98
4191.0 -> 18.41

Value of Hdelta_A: 2.6 Angstrom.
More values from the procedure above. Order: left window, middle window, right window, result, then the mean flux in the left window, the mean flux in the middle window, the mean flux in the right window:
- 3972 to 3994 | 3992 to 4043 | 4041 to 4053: -4.5 Angstrom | 16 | 18.3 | 17.6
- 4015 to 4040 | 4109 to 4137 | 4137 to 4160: 0.7 Angstrom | 18.7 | 17.9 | 18.3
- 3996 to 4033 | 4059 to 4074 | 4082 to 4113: -1.0 Angstrom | 18.5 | 18.4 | 16.5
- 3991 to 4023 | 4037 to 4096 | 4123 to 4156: 1.4 Angstrom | 18.4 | 17.8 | 18.1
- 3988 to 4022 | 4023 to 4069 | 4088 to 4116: -1.7 Angstrom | 18.3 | 18.1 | 16.3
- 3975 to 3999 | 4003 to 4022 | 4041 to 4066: -0.8 Angstrom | 17.1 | 18.1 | 17.9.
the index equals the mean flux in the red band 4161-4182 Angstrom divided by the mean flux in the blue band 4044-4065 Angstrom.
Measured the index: 1.03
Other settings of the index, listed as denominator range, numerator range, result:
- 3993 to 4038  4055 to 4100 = 0.96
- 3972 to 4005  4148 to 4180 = 1.10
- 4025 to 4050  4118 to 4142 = 1.01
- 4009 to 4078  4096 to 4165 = 0.97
